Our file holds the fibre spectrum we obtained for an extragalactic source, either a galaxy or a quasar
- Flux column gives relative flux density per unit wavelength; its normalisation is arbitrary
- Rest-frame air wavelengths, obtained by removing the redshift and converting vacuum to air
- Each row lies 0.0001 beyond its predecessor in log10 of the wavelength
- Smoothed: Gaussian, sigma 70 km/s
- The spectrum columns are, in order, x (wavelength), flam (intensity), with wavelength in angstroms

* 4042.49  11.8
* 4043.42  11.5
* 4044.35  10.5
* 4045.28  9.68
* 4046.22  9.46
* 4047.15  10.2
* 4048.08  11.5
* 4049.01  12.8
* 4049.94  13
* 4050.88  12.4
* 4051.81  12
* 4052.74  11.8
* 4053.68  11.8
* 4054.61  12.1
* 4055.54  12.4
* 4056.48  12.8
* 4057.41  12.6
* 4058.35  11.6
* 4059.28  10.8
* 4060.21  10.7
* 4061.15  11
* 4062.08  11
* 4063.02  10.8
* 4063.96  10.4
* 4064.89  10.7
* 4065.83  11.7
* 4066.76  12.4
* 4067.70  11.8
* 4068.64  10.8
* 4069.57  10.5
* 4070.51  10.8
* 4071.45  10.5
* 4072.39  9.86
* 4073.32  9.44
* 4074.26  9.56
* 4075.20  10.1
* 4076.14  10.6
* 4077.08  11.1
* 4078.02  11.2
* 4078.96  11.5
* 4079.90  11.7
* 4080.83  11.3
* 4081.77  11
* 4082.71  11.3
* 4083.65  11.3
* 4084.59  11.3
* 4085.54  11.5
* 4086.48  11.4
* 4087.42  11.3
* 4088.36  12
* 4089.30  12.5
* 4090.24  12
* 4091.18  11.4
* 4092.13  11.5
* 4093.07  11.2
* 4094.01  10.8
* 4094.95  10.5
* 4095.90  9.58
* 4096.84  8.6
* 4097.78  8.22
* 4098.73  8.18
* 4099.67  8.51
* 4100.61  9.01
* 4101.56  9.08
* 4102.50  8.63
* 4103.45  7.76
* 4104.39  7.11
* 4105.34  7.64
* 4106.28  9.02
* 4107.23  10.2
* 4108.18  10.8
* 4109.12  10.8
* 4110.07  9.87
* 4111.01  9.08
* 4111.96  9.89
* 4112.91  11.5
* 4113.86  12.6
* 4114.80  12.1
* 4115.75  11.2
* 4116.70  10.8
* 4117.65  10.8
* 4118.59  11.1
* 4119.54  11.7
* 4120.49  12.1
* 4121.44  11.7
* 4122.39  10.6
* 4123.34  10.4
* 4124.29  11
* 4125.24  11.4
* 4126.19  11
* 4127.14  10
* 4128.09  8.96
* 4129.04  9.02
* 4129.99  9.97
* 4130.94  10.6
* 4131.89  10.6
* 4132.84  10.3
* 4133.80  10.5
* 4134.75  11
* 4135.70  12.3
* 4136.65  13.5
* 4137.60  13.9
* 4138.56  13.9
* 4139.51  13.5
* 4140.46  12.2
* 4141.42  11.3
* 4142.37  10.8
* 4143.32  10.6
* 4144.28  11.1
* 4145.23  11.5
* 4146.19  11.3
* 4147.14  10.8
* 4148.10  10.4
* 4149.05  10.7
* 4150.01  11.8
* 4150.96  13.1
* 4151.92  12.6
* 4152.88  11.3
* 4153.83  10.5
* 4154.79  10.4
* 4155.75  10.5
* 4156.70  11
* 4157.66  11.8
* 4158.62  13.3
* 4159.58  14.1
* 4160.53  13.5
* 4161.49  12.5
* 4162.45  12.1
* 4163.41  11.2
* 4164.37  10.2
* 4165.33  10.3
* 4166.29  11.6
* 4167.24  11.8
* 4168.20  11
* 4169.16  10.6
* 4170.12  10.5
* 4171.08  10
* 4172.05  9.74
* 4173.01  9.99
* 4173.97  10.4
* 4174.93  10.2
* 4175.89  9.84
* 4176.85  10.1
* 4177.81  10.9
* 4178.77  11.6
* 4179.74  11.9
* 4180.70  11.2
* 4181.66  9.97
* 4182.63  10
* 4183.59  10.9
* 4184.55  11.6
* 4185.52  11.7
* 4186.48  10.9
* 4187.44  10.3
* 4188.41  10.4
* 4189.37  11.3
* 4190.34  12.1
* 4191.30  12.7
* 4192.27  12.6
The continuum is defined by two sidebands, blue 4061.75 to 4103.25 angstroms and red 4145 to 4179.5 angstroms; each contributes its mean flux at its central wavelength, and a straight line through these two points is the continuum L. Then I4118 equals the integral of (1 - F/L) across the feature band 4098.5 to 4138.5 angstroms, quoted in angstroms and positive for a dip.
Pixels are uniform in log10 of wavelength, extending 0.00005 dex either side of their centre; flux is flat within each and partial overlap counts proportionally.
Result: 1.7 angstroms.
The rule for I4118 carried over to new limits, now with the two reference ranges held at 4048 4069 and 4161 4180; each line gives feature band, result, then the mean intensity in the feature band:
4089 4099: 0.9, 10.4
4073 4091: 0.5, 11.2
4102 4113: 2.0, 9.28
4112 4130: 0.4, 10.9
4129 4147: -0.7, 11.5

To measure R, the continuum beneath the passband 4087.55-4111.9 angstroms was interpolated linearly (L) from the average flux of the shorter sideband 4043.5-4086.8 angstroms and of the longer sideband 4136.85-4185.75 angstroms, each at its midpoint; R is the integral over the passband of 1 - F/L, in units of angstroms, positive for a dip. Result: 3.2 angstroms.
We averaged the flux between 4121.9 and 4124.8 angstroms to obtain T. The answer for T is 10.7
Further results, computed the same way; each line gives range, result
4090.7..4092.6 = 11.4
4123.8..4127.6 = 10.9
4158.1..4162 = 13.3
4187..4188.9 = 10.4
